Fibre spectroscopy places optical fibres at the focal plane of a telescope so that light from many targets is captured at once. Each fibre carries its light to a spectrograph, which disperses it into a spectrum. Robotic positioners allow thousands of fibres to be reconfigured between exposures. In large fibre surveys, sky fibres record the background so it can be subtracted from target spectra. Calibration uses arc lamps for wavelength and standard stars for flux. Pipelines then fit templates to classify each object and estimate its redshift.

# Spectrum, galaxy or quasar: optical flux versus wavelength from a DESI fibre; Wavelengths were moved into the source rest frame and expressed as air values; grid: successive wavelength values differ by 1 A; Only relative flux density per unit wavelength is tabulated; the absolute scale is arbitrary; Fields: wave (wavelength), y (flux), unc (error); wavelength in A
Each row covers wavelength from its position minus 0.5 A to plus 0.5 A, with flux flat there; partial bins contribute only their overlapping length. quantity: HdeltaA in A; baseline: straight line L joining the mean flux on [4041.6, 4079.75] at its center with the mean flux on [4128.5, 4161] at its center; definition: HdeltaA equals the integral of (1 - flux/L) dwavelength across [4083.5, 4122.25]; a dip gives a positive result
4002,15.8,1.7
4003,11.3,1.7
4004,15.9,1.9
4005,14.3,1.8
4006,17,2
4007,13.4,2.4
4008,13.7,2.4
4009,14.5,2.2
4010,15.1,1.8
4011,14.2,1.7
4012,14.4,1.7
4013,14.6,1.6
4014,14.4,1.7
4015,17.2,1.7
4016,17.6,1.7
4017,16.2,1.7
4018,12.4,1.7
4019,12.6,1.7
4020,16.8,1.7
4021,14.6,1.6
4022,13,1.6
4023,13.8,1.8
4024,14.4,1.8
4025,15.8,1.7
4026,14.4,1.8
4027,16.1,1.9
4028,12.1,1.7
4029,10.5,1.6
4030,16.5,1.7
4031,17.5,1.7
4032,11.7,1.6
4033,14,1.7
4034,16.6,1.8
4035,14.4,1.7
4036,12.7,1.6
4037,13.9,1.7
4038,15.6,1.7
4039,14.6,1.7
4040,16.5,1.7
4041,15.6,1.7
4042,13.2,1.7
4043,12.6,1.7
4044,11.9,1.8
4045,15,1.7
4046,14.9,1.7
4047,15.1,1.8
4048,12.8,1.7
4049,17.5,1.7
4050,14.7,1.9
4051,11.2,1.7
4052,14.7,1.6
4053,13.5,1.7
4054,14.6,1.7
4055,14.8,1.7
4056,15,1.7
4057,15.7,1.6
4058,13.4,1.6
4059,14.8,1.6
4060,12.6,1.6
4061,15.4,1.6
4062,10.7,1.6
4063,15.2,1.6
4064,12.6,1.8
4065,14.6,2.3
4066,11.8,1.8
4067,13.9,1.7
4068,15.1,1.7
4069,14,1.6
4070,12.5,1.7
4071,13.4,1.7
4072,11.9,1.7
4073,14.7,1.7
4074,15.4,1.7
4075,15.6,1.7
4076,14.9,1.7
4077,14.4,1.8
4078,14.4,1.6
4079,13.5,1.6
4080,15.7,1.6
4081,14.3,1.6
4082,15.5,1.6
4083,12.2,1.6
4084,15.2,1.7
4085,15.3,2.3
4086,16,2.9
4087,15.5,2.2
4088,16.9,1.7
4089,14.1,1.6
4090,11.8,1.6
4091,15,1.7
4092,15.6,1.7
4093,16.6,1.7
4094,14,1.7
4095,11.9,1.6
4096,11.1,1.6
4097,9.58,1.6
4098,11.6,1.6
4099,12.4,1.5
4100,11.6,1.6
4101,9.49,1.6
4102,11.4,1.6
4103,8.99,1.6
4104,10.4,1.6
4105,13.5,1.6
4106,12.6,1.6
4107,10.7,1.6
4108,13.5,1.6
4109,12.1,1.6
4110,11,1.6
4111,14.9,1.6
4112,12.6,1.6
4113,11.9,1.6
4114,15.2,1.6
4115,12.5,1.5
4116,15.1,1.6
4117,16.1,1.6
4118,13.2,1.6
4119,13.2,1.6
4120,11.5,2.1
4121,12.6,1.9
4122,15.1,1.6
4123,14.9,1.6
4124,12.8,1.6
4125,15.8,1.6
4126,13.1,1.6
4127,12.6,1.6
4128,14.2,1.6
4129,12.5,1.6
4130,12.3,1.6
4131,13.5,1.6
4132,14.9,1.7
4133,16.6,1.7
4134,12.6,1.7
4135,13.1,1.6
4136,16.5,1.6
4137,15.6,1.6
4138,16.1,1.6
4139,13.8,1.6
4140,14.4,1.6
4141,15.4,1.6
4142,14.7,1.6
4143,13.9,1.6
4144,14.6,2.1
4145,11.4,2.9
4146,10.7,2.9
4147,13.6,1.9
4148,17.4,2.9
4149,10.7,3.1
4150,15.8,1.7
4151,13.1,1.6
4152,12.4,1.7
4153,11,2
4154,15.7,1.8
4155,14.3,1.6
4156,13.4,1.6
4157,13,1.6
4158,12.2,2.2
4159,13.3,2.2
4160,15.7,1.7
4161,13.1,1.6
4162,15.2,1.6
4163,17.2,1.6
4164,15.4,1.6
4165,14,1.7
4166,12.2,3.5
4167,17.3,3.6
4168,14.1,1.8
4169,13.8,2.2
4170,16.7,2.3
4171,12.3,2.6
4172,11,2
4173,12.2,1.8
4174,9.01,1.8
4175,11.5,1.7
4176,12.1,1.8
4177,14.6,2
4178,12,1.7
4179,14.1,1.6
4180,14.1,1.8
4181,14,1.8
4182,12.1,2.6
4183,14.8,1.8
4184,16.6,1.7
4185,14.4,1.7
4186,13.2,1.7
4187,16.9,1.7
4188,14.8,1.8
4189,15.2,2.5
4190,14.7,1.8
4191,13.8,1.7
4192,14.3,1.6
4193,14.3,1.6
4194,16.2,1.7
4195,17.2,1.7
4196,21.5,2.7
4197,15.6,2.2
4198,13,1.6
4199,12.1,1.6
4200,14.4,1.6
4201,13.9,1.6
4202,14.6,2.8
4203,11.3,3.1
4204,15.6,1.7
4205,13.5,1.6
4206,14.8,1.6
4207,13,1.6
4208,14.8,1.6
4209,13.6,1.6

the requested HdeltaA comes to 2.3 A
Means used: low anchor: 14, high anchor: 13.9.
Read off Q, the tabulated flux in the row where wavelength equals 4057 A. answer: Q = 15.7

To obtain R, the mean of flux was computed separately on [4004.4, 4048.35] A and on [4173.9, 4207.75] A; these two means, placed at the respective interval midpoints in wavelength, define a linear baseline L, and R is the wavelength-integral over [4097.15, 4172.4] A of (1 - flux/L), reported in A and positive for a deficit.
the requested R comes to 4.5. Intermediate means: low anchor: 14.5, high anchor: 14.3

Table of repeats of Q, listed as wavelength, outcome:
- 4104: 10.4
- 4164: 15.4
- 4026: 14.4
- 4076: 14.9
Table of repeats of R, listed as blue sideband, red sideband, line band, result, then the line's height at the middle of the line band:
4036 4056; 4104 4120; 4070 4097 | -1.4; 13.6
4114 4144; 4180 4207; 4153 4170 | 0.1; 14.4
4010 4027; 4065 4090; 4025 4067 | 1.2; 14.6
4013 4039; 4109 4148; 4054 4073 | 0.7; 14.3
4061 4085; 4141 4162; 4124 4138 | -0.4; 13.7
